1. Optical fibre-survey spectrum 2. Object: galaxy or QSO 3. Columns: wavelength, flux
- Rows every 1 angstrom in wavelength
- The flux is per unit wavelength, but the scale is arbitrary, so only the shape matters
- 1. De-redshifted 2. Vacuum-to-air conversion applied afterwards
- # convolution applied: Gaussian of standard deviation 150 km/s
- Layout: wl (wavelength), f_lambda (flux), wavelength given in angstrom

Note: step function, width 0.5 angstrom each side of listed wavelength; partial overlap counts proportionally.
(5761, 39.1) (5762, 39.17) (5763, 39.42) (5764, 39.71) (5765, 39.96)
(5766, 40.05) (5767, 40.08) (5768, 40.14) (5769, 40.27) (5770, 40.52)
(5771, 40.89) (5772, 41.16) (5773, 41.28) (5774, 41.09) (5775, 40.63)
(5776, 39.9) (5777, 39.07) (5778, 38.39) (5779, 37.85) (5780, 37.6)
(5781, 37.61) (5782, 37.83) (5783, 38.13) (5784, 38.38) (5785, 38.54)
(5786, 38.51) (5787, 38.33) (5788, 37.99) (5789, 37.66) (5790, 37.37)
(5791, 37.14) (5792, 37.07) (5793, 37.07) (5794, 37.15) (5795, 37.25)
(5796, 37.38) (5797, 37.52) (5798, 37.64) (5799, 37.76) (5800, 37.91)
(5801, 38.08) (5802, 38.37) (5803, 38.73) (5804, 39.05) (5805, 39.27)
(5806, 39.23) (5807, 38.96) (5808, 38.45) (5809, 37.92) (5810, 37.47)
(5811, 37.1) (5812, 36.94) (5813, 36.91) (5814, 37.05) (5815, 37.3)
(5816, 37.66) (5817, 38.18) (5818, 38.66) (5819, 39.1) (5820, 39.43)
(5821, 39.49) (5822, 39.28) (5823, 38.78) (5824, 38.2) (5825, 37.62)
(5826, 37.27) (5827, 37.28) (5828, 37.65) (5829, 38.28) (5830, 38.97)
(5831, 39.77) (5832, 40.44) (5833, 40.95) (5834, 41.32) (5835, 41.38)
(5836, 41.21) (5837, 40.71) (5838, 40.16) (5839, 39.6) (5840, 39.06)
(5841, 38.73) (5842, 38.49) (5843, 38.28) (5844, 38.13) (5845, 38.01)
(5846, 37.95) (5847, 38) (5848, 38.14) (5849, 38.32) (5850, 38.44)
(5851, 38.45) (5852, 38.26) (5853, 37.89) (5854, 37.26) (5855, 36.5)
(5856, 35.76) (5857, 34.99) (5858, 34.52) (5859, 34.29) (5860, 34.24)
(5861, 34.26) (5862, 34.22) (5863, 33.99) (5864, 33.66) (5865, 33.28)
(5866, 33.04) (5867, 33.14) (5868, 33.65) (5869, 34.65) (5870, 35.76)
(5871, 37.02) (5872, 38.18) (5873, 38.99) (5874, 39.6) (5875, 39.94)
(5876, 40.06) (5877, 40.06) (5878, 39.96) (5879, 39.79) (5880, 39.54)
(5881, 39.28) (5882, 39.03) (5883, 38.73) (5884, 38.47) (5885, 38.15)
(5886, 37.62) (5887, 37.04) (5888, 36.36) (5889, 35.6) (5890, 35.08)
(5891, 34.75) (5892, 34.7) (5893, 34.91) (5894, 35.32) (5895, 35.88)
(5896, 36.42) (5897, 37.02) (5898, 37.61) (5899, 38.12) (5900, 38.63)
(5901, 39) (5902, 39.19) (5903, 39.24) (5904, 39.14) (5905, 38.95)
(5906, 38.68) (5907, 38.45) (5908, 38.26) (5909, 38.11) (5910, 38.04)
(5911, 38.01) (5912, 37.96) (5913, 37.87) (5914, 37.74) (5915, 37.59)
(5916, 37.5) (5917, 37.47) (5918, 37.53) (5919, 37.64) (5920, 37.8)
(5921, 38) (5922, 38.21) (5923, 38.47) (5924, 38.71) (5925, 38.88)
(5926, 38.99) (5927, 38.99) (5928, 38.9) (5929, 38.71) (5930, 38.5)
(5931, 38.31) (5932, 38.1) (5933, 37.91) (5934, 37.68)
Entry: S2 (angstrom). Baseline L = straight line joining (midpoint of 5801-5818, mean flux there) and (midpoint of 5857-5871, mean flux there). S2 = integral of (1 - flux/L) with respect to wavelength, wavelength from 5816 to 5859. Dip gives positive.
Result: -2.9 angstrom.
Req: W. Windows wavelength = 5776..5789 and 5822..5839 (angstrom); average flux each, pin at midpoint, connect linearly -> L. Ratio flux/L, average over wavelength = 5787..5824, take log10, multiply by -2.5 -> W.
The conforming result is 0.022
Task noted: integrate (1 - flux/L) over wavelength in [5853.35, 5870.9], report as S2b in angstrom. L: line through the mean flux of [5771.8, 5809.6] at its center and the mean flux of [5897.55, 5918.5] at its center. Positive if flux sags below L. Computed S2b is 1.7 angstrom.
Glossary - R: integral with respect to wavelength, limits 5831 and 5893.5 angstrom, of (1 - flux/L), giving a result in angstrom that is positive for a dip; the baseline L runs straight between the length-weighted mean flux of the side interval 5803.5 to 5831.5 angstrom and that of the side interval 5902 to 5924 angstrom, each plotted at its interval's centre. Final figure 1.2 angstrom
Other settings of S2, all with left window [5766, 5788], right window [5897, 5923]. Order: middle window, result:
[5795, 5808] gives 0.3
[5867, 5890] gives 0.3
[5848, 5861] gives 0.7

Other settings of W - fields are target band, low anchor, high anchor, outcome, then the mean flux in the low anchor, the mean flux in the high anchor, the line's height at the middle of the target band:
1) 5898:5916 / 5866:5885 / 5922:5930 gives 0.00 mag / 38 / 38.8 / 38.5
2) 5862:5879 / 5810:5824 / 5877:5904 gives 0.03 mag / 38.1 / 37.6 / 37.7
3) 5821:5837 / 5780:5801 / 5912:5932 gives -0.04 mag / 37.7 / 38.2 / 37.9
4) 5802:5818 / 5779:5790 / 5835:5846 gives 0.02 mag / 38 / 39.3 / 38.6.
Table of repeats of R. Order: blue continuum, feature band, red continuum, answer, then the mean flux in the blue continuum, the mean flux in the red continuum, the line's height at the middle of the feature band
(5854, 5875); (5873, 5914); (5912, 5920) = -1.5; 35.3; 37.7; 36.6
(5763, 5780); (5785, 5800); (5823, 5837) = 0.8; 40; 39.3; 39.7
